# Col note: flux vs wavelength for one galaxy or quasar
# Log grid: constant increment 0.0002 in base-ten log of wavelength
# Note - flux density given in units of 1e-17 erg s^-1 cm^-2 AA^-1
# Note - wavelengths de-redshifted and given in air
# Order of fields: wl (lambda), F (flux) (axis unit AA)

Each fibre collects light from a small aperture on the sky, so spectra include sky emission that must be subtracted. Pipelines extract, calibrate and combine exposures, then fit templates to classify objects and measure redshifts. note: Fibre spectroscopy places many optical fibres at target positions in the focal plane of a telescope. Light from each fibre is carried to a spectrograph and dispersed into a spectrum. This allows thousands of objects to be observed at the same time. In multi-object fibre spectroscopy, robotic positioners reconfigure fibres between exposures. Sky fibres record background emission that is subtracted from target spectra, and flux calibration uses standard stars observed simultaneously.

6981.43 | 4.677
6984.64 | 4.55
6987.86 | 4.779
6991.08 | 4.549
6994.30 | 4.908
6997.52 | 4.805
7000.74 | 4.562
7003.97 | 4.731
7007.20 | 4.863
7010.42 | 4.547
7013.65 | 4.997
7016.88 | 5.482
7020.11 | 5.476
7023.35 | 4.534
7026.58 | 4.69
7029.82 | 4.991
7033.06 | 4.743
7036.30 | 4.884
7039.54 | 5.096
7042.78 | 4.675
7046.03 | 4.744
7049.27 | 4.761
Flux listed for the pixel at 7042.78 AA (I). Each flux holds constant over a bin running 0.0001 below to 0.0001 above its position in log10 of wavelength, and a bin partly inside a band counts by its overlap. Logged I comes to 4.675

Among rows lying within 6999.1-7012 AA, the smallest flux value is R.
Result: 4.547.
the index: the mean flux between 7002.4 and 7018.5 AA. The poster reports 4.93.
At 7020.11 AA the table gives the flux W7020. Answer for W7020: 5.476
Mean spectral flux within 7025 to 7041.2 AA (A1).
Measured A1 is 4.88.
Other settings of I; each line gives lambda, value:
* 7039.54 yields 5.096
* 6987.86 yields 4.779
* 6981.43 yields 4.677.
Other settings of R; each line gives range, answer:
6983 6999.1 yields 4.549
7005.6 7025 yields 4.534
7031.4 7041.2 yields 4.743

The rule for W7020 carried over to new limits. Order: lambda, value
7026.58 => 4.69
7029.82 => 4.991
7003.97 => 4.731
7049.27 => 4.761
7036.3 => 4.884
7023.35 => 4.534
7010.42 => 4.547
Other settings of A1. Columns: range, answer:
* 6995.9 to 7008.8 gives 4.74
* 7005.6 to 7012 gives 4.71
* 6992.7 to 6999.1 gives 4.86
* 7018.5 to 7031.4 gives 4.92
